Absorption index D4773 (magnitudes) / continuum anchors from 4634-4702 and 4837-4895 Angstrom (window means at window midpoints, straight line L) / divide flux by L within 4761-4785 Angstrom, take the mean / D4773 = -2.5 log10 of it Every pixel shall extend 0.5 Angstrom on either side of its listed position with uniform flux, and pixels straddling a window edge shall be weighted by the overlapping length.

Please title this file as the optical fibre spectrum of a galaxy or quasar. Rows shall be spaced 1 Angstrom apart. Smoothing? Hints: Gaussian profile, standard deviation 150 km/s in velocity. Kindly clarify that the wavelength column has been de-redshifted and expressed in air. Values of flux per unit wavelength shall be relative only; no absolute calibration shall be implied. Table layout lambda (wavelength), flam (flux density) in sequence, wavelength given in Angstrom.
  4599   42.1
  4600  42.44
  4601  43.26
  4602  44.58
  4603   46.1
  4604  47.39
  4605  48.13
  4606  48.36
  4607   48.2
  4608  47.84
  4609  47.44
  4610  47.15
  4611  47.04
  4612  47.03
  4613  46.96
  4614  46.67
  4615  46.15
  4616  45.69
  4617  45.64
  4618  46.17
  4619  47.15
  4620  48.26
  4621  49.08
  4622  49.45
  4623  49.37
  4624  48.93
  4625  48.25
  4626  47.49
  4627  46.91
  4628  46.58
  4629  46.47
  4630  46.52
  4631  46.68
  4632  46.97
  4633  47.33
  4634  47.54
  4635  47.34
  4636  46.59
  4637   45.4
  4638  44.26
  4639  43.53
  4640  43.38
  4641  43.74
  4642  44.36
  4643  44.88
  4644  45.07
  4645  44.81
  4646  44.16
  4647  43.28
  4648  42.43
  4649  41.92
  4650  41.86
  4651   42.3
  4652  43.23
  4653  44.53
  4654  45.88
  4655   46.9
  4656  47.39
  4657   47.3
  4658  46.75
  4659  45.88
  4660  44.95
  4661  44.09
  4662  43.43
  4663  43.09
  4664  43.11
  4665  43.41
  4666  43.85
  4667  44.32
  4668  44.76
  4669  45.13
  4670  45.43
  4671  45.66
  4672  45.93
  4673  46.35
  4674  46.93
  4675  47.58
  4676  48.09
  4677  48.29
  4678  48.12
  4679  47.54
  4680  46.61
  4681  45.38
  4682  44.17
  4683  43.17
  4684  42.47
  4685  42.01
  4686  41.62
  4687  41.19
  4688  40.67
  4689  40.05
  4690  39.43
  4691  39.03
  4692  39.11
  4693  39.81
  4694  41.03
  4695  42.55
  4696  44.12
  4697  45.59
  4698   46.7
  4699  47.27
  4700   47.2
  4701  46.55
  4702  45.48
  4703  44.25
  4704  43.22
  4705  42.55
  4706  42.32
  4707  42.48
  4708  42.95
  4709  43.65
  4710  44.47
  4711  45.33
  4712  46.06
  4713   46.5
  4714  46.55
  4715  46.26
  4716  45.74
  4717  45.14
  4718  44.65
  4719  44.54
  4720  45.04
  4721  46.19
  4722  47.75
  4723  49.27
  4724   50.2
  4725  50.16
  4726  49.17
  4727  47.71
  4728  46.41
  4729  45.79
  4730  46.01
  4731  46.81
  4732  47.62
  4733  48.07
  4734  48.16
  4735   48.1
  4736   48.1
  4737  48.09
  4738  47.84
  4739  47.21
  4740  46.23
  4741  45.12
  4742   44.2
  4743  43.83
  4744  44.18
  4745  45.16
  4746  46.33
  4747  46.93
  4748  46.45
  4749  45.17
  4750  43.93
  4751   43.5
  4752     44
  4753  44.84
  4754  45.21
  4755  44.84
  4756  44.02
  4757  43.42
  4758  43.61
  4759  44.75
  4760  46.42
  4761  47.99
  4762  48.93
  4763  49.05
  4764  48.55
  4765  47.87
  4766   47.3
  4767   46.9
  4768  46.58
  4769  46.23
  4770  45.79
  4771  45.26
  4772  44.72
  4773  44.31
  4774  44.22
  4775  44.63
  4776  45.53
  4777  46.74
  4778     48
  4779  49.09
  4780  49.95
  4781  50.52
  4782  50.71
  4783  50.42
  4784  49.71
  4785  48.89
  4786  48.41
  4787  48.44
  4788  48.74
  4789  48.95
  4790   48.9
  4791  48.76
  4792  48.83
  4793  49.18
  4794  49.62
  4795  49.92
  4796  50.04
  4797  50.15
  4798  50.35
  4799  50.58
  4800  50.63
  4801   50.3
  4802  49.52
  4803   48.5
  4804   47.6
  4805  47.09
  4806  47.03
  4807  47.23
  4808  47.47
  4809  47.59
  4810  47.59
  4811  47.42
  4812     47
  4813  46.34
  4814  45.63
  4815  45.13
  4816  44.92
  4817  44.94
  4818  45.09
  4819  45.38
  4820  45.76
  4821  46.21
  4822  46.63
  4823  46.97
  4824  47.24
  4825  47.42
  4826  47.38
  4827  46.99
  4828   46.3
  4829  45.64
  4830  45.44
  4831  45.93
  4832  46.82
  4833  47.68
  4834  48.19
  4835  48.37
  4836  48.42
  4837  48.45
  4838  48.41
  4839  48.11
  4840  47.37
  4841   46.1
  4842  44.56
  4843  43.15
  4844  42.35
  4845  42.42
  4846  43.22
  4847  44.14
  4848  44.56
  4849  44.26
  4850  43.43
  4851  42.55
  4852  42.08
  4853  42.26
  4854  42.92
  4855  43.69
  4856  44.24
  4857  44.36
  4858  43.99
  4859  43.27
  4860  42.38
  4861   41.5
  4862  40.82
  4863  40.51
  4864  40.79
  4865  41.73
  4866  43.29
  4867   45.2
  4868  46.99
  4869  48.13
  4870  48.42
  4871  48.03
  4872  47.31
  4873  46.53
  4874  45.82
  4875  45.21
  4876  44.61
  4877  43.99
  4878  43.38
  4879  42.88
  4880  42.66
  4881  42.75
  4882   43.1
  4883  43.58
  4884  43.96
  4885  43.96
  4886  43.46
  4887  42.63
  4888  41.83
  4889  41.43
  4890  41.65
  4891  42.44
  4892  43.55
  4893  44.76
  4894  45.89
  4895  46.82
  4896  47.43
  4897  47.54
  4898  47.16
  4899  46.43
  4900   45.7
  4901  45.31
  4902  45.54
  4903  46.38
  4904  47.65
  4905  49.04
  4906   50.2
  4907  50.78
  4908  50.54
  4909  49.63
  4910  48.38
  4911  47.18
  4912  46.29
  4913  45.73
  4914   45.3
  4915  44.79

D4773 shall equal -0.08 mag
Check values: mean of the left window 44.4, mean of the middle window 47.5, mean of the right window 44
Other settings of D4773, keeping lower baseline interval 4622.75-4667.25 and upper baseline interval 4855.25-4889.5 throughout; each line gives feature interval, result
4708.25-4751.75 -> -0.04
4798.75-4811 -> -0.09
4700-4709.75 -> 0.02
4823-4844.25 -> -0.06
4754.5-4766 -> -0.04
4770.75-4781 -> -0.05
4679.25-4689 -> 0.05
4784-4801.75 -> -0.12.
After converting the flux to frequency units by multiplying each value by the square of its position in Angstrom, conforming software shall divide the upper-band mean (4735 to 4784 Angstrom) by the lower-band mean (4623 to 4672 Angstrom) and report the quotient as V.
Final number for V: 1.08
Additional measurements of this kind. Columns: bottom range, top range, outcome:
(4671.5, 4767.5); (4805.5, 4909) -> 1.06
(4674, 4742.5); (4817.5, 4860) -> 1.06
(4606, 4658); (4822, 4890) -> 1.07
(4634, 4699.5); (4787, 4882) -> 1.11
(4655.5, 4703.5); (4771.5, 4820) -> 1.13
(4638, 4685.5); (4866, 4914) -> 1.12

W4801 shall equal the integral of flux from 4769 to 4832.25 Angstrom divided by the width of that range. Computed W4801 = 47.6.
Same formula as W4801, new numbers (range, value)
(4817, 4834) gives 46.4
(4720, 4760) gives 46.3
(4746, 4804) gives 47.4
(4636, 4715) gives 44.3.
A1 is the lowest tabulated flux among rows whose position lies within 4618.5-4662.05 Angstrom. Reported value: 41.86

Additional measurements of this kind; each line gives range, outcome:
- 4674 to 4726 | 39.03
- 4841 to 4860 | 42.08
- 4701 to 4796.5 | 42.32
